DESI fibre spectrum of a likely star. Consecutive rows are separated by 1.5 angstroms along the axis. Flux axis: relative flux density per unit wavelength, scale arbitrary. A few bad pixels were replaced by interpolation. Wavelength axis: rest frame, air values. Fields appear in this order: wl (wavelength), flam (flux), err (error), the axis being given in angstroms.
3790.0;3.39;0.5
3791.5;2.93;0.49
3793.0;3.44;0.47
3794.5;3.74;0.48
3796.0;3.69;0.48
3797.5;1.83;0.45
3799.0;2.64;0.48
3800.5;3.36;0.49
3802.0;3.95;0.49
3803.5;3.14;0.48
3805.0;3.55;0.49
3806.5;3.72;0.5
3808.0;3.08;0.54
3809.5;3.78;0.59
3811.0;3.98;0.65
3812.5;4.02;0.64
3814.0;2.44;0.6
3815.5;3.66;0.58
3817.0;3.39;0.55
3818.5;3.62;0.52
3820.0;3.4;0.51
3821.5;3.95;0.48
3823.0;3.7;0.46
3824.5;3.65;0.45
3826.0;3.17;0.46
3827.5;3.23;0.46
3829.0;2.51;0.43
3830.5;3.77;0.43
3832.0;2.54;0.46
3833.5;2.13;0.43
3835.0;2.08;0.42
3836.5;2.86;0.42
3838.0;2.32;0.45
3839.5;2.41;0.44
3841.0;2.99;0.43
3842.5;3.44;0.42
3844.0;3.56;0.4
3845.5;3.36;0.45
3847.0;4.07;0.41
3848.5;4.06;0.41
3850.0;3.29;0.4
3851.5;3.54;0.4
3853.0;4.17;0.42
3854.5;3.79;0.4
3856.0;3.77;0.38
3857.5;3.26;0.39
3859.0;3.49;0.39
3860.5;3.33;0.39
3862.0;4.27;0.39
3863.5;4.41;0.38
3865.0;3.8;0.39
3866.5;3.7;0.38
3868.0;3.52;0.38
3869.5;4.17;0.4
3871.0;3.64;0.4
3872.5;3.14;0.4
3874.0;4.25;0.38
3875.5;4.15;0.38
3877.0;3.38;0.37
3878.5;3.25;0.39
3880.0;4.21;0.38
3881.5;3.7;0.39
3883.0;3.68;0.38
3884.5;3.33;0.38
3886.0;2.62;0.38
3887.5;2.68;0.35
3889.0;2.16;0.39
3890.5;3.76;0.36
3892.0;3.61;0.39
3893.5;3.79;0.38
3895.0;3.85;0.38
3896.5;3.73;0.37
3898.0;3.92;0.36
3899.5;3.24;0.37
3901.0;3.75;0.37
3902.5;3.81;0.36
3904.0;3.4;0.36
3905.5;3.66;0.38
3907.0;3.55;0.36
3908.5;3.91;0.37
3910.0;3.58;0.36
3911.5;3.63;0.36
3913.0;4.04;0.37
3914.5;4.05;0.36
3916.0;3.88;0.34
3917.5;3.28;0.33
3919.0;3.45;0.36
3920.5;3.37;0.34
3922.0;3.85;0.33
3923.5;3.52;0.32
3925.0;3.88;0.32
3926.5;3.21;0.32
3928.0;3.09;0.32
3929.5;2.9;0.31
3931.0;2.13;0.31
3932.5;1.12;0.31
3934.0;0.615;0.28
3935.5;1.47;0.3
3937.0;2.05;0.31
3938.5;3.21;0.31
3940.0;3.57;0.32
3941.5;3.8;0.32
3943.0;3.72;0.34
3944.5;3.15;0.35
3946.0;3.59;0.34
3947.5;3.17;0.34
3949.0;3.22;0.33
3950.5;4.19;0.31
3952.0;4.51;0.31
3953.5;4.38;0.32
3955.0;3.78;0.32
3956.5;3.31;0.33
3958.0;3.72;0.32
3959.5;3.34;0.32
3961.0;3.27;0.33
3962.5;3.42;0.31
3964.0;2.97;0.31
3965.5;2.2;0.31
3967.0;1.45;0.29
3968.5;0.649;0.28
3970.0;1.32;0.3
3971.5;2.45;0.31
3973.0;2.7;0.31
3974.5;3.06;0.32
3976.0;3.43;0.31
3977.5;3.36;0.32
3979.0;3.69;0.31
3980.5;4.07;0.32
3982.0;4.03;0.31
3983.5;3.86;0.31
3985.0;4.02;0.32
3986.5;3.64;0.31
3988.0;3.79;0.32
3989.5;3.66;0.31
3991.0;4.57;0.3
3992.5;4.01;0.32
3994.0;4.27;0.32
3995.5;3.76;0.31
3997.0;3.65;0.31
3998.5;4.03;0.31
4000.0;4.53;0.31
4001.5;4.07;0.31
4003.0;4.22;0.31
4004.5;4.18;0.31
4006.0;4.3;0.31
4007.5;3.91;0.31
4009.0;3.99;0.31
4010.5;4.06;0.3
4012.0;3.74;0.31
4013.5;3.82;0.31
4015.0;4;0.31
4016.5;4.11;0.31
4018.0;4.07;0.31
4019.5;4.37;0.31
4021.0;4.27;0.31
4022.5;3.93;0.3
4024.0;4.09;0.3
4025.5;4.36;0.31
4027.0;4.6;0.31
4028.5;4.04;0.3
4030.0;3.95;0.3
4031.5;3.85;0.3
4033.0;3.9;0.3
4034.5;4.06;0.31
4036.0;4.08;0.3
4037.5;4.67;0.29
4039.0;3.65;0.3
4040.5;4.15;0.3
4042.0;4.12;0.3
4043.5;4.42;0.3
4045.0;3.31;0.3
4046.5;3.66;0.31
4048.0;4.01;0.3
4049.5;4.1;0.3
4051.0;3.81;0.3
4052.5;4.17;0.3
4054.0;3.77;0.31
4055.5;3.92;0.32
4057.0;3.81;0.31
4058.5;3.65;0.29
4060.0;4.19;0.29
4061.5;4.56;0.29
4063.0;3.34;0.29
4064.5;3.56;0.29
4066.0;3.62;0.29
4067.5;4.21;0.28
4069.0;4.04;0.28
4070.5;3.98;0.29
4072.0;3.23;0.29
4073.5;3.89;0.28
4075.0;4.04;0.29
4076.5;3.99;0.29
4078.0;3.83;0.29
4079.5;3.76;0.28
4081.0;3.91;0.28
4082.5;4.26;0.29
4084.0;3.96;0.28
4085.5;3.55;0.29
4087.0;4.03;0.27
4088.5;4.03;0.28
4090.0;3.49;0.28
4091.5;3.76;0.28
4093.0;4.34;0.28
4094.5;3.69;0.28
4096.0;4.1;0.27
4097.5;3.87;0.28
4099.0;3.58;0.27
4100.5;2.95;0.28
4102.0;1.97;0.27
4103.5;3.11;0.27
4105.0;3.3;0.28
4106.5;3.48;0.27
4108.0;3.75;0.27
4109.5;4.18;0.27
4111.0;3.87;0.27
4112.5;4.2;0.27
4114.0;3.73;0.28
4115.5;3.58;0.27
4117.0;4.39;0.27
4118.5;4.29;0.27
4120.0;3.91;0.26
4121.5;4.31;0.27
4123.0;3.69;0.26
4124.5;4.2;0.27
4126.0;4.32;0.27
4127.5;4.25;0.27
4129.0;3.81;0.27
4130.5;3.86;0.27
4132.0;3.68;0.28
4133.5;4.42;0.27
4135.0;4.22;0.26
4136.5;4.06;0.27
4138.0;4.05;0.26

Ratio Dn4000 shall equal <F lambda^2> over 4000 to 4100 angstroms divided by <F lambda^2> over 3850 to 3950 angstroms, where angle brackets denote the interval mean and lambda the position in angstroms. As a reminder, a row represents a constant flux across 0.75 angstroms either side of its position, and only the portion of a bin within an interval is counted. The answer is 1.25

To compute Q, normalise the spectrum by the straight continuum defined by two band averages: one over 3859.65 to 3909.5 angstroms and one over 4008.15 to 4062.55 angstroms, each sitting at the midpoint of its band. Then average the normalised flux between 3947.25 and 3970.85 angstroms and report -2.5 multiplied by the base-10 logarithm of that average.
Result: 0.24 mag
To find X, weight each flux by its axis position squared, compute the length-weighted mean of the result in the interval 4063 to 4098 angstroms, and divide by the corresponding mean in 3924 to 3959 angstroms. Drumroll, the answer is 1.32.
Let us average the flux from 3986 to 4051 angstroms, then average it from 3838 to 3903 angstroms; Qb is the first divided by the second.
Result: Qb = 1.13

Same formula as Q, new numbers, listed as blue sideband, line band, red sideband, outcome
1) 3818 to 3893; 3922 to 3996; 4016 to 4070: 0.17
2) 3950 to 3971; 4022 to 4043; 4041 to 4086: -0.14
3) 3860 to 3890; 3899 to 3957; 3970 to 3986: 0.04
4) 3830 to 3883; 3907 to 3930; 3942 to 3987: -0.07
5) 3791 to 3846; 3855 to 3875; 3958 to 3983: -0.20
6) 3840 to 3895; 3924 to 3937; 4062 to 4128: 0.50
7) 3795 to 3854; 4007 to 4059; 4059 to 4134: -0.09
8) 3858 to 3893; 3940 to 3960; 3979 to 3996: 0.04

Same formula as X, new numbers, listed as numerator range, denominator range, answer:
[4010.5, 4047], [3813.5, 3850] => 1.41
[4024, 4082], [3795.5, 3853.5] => 1.36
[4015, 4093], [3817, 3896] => 1.28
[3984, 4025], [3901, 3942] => 1.32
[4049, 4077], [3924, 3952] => 1.40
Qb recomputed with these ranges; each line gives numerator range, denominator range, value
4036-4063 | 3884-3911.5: 1.15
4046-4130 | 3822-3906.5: 1.11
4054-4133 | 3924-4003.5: 1.17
